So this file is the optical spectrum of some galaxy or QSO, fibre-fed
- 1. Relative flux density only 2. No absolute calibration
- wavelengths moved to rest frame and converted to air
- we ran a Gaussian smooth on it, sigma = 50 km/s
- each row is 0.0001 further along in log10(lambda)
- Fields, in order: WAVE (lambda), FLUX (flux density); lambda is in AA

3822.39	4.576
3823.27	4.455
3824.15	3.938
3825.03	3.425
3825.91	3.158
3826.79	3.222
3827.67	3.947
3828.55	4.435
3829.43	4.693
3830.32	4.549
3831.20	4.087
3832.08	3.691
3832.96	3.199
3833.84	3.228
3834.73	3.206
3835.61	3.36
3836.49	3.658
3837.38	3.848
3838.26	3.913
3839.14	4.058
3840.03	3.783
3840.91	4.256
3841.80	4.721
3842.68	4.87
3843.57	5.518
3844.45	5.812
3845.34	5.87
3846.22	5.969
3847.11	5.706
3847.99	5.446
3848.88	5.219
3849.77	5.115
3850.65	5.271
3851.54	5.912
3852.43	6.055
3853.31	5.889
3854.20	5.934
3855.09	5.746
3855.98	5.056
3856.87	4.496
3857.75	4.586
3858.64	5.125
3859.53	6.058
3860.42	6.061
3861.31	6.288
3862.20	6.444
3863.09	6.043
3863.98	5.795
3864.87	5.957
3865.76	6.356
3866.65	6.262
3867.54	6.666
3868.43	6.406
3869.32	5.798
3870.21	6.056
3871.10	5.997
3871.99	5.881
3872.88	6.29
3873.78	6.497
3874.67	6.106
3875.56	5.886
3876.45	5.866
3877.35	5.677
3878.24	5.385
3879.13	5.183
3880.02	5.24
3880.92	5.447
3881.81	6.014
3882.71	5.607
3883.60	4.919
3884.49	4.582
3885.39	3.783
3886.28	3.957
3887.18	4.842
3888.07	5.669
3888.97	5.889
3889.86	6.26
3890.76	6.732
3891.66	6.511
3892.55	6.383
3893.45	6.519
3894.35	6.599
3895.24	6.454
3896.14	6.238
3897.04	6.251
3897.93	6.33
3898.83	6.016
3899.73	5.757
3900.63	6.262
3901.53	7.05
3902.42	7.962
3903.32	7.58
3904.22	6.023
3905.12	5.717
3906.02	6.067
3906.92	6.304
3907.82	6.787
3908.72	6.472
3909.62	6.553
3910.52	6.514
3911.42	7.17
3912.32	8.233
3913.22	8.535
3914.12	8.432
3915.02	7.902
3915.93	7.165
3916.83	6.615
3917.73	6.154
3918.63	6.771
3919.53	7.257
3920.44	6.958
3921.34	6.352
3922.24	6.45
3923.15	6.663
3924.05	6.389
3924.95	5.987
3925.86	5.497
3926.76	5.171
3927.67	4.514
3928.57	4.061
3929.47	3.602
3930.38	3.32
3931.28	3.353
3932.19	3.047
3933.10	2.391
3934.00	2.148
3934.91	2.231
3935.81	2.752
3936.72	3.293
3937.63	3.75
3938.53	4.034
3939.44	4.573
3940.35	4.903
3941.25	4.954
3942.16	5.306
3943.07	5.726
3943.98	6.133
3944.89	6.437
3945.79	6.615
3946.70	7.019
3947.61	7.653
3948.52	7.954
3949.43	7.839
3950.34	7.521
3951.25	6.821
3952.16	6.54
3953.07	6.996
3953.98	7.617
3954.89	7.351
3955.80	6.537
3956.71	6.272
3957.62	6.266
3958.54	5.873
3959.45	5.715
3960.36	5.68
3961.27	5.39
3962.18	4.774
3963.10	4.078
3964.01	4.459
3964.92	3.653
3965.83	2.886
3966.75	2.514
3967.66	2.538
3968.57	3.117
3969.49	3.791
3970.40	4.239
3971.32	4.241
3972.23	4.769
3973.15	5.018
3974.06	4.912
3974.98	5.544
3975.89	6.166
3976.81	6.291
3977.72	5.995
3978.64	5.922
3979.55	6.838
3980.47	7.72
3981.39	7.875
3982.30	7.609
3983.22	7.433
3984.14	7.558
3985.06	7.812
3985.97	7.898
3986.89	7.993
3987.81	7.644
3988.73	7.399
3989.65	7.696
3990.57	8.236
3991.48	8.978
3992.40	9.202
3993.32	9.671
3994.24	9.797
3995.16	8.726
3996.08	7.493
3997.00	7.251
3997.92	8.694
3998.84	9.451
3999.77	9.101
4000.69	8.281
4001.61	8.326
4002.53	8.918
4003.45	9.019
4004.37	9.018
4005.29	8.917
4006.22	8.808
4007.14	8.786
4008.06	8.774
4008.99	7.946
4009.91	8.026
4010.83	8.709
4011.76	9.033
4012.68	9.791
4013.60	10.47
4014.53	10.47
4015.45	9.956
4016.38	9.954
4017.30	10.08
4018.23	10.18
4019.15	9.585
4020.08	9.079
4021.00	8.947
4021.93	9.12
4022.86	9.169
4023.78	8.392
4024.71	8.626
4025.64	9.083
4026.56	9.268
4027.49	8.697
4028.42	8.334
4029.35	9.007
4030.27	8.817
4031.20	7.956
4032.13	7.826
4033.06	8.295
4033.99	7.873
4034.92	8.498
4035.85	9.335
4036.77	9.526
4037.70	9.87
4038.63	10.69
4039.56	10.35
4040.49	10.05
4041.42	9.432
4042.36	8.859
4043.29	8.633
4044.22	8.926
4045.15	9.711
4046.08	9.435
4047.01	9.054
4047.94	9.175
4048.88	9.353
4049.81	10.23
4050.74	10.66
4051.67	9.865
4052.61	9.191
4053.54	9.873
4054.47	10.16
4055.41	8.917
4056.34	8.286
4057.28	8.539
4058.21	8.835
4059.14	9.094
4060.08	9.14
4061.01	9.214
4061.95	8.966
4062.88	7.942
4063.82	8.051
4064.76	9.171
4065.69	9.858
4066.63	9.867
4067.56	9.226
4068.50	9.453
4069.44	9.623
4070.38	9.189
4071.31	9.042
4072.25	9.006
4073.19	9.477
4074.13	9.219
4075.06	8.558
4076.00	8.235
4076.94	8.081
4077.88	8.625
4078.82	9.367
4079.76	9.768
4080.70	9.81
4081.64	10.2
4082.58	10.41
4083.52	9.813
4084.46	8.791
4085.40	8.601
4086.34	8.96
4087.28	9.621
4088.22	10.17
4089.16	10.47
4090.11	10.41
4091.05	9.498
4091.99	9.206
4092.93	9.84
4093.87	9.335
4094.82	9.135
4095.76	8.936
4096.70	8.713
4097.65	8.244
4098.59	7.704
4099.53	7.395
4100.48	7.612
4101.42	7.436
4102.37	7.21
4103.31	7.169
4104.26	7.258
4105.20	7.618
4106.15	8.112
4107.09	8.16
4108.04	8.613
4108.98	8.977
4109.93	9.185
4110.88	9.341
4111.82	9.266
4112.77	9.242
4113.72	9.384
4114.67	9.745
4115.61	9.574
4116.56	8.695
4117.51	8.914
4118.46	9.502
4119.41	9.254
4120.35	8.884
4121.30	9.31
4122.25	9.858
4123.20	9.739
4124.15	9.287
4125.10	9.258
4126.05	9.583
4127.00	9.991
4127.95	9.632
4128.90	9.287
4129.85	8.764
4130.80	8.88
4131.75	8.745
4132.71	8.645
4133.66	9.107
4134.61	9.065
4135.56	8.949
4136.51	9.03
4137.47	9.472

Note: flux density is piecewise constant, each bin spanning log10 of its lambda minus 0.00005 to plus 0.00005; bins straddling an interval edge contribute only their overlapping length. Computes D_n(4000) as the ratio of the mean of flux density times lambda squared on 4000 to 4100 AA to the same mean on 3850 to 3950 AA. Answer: 1.70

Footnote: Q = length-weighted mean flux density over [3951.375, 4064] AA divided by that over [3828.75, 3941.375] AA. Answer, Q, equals 1.5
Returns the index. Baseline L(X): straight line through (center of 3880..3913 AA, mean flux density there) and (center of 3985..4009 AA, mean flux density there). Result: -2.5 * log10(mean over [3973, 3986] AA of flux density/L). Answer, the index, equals 0.21 mag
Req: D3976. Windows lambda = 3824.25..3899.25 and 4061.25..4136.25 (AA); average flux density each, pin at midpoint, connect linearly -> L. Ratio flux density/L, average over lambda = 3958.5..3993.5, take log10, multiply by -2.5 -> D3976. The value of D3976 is 0.19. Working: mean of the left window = 5.3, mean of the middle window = 6.01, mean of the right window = 9.03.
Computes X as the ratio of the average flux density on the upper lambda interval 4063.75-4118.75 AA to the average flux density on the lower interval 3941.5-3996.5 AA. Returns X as 1.4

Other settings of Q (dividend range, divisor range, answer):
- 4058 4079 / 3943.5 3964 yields 1.40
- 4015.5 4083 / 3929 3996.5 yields 1.57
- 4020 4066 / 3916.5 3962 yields 1.64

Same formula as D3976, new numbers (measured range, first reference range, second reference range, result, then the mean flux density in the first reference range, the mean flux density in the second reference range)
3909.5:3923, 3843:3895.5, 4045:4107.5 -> -0.104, 5.74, 9.03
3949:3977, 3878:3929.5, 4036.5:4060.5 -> 0.371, 6.19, 9.45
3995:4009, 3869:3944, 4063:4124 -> -0.165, 5.71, 9.01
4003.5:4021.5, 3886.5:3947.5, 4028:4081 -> -0.144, 5.82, 9.15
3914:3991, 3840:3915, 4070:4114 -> 0.220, 5.97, 8.9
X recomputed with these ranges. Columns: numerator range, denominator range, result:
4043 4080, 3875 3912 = 1.52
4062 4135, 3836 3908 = 1.58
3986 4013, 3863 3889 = 1.52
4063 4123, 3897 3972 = 1.59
